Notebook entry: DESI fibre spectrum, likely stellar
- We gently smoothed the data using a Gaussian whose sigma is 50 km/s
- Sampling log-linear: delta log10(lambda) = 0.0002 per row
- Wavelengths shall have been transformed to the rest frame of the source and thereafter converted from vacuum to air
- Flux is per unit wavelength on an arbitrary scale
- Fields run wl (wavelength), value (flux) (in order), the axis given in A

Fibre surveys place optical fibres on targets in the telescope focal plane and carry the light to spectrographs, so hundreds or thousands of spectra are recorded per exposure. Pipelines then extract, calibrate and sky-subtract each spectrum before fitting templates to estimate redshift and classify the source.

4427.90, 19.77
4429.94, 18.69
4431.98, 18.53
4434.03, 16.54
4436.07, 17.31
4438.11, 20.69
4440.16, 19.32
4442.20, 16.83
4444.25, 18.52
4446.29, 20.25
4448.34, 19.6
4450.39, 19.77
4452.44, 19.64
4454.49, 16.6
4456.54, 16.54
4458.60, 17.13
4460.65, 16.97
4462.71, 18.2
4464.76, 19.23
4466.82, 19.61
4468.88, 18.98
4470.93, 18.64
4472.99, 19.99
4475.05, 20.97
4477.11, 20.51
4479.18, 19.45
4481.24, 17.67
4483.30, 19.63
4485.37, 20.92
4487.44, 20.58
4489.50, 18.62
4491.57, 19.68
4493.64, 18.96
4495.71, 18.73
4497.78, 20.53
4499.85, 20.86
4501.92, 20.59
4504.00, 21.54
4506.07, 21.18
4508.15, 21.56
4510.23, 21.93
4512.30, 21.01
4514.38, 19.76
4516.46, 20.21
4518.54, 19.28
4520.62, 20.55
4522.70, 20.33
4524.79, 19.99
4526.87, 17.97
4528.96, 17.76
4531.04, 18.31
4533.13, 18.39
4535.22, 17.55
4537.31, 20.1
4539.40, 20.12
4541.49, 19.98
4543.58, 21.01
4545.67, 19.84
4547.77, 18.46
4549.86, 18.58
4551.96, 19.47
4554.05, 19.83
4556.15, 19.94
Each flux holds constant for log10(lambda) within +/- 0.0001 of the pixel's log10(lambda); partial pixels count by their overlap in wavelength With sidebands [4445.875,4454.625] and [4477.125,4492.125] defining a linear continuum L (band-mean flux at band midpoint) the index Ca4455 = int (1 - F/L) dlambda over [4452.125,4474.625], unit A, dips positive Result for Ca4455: 1.3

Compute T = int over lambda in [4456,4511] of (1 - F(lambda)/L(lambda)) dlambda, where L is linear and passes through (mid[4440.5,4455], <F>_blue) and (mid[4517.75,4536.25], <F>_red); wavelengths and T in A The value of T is -2.2 A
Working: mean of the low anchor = 18.9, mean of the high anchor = 18.9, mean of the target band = 19.6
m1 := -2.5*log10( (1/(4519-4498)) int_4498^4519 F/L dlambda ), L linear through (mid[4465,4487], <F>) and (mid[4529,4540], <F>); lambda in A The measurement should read -0.091 mag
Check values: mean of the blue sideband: 19.6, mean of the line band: 20.8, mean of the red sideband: 18.7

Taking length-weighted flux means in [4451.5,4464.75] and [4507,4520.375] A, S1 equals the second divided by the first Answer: 1.17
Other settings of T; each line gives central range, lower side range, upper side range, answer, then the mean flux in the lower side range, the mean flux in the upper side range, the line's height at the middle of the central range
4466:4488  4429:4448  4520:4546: -1.0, 18.6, 19.3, 18.9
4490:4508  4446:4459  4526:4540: -1.7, 18.5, 18.6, 18.5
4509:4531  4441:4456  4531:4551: -0.8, 18.7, 19.3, 19.1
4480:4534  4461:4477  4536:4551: -1.0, 19.3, 19.7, 19.5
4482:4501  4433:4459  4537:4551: -0.8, 18.4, 19.7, 19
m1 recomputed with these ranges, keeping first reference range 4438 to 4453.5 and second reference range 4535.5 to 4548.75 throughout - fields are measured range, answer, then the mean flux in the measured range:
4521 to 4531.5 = 0.038 mag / 19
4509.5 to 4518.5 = -0.049 mag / 20.5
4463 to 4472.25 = 0.016 mag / 19.1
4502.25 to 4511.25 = -0.099 mag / 21.5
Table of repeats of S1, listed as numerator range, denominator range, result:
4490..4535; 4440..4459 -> 1.08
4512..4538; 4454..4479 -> 1.03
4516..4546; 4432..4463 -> 1.06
